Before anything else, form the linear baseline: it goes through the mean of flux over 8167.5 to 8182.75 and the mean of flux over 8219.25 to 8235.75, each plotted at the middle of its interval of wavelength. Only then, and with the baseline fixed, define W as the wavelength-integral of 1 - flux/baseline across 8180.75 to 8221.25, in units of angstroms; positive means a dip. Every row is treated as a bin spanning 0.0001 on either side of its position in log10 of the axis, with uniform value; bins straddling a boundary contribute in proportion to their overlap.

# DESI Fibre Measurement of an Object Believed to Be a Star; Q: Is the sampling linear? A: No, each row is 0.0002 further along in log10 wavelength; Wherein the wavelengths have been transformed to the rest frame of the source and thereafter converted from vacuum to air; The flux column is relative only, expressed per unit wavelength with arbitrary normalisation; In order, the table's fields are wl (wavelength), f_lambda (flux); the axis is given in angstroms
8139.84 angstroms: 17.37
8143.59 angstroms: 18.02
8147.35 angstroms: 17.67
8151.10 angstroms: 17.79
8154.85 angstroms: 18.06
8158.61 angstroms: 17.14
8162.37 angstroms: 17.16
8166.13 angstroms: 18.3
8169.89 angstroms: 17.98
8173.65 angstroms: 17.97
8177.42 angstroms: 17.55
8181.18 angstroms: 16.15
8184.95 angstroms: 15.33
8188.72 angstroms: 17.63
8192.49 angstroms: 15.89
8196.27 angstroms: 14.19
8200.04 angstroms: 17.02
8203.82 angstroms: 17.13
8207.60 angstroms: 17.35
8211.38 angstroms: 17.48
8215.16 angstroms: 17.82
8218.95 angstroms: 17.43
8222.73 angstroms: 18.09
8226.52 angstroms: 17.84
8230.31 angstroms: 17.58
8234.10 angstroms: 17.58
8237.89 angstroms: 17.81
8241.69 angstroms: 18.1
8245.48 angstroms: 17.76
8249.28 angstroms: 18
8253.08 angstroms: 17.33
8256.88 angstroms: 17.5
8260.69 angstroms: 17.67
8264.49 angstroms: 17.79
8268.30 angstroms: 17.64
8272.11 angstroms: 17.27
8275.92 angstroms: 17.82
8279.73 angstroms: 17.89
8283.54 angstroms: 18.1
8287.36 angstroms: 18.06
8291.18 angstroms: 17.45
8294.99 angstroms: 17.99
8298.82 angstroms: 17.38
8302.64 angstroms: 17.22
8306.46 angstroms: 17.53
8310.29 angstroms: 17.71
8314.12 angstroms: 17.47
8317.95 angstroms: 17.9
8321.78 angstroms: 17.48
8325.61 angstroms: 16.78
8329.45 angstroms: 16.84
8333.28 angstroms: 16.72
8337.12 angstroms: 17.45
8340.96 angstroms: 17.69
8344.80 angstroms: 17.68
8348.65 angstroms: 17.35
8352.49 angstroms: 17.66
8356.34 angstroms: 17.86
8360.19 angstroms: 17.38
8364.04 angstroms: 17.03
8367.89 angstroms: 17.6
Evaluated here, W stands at 2.1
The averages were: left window 17.5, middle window 16.7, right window 17.7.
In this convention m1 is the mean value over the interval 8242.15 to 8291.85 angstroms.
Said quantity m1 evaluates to 17.7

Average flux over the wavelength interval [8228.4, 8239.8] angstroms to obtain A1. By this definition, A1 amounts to 17.7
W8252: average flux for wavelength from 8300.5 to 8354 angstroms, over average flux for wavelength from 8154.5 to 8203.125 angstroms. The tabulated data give 1.03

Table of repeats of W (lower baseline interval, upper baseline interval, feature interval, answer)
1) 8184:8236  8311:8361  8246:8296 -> -1.4 angstroms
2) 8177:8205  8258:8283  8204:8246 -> -2.0 angstroms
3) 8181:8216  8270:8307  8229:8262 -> -1.1 angstroms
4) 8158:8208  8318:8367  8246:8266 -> -0.7 angstroms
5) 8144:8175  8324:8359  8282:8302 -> -0.3 angstroms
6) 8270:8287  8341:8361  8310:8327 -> 0.2 angstroms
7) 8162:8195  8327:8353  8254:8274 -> -0.4 angstroms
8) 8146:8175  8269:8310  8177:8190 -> 0.9 angstroms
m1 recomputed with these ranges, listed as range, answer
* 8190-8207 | 16.2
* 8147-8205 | 17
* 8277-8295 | 17.9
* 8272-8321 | 17.7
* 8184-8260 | 17.3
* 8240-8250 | 18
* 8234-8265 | 17.7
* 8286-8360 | 17.5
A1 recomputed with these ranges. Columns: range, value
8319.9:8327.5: 17.1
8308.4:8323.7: 17.6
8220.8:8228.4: 18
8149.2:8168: 17.7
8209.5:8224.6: 17.7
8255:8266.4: 17.6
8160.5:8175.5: 17.9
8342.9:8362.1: 17.6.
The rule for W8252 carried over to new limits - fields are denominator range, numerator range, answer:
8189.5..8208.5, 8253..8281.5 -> 1.08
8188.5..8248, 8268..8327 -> 1.02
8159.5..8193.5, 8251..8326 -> 1.03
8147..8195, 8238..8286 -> 1.03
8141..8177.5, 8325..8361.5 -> 0.98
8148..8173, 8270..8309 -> 1.00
